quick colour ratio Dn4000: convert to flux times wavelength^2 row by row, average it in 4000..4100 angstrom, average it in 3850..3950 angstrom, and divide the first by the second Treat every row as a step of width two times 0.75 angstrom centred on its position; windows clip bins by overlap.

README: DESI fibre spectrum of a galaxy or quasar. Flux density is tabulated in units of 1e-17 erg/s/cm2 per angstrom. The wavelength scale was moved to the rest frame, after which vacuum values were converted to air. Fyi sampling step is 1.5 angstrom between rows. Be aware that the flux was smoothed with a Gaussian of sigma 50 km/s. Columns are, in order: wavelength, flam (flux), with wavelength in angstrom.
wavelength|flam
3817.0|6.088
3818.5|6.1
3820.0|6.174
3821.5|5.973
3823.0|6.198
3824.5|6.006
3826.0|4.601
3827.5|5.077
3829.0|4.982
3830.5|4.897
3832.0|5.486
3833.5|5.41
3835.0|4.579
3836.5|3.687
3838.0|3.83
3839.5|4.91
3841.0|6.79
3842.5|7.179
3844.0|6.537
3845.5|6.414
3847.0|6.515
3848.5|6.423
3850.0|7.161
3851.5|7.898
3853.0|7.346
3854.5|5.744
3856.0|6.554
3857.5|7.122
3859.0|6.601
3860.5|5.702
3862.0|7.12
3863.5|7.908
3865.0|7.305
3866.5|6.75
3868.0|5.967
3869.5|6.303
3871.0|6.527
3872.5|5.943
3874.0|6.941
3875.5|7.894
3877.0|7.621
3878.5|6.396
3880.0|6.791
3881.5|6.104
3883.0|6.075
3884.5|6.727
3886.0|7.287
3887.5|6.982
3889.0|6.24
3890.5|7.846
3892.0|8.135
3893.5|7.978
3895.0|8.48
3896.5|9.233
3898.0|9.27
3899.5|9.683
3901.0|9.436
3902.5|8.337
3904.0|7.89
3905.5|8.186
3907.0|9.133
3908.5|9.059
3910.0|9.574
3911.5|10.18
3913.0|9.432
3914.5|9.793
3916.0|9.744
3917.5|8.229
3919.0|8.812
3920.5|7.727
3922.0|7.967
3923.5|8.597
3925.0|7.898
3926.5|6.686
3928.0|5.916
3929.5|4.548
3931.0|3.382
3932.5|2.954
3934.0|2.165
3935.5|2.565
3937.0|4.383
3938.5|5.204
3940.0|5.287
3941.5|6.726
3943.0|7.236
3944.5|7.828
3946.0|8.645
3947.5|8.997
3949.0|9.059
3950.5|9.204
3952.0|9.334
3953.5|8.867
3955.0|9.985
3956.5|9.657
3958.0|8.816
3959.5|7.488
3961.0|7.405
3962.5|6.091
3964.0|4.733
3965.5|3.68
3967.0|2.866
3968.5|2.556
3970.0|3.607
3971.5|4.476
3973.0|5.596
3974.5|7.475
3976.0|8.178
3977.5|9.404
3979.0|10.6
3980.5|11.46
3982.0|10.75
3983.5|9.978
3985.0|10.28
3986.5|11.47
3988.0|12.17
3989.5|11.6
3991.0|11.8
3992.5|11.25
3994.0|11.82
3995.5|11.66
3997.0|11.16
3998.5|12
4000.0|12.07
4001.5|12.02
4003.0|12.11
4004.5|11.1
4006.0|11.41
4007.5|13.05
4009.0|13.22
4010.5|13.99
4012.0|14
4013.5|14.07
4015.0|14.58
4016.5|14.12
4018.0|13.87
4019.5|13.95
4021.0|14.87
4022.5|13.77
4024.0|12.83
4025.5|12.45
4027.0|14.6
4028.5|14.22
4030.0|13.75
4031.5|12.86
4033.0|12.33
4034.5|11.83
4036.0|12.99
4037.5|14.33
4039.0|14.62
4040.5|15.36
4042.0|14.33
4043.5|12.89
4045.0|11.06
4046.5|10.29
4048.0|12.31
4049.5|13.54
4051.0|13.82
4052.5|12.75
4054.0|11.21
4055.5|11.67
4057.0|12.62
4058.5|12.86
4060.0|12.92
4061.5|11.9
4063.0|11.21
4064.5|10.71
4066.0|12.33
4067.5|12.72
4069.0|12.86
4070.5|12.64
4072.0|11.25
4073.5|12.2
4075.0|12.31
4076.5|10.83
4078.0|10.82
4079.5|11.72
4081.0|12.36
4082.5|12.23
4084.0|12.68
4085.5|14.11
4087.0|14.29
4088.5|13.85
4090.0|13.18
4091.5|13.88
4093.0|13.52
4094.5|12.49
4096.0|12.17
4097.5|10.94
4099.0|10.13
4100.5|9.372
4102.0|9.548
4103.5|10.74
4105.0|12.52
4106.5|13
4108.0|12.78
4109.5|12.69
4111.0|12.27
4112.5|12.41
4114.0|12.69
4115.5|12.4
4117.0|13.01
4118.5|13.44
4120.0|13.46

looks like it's 1.9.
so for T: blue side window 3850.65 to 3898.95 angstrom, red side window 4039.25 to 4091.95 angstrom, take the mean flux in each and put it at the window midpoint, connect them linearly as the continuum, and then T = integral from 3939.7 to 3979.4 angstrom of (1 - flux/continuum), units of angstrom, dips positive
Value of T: 9.6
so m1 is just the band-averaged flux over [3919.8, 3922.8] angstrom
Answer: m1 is 7.86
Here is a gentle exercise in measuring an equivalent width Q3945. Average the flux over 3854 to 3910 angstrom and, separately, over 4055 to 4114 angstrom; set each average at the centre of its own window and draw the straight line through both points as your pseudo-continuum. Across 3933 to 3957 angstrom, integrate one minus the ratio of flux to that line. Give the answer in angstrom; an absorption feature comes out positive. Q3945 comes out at 4.9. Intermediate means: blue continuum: 7.42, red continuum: 12.2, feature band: 7.13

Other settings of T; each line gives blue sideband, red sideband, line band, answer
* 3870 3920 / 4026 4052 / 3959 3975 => 8.45 angstrom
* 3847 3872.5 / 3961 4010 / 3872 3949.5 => 4.08 angstrom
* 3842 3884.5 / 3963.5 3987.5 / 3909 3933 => -1.99 angstrom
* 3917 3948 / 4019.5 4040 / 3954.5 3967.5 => 2.37 angstrom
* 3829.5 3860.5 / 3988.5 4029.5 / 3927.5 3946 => 9.19 angstrom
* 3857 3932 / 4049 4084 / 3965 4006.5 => 2.53 angstrom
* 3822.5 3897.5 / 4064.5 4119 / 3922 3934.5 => 4.08 angstrom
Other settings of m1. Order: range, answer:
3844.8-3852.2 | 6.88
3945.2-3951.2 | 8.96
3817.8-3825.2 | 6.09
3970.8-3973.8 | 5.09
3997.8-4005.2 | 11.9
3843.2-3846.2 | 6.49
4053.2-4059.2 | 12.1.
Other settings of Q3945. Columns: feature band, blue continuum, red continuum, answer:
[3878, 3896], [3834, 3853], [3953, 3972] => -3.1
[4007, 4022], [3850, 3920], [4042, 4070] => -3.8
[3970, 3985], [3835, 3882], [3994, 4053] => 3.7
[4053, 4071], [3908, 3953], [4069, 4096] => -0.4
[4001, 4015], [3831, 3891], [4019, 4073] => -1.6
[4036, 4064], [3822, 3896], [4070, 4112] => -4.1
